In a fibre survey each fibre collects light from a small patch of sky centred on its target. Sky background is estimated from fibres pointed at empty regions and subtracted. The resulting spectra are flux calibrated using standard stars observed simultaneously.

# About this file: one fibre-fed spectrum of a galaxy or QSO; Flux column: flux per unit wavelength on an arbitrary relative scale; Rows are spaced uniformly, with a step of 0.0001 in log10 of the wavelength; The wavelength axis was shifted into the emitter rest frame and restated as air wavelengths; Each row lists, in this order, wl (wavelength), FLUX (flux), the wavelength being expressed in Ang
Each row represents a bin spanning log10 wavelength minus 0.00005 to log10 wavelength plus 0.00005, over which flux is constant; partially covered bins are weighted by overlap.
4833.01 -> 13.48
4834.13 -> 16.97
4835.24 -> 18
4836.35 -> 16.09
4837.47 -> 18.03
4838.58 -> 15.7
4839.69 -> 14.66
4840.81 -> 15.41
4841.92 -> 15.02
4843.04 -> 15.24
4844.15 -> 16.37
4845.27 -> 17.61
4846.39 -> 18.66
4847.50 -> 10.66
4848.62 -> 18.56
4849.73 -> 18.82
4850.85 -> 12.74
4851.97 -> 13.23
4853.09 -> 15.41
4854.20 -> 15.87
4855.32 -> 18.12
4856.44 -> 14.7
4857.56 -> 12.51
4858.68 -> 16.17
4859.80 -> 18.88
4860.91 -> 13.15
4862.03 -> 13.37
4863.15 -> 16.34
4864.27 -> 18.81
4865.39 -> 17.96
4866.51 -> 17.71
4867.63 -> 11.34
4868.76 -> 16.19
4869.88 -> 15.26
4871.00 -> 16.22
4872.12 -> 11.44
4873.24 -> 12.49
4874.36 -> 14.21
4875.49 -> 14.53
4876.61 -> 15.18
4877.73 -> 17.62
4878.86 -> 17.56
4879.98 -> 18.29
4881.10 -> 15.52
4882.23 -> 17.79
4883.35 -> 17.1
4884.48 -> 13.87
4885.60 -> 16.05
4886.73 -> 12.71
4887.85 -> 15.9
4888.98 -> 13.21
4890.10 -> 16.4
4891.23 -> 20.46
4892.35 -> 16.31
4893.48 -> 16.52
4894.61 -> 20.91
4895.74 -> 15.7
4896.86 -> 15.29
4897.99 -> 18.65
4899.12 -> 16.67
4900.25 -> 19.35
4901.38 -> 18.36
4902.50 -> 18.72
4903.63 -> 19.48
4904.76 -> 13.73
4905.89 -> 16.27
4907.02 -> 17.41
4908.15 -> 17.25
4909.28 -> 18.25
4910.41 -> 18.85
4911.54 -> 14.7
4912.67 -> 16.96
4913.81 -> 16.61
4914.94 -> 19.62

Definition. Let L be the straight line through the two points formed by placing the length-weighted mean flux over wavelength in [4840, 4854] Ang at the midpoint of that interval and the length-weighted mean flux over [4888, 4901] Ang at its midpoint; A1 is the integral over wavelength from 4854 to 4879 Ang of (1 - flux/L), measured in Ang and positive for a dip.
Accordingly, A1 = 1.3 Ang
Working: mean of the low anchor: 15.6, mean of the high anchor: 17.2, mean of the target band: 15.4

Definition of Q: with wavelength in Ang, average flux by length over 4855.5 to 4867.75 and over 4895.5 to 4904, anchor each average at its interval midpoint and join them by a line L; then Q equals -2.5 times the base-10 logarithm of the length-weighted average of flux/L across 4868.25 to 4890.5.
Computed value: 0.09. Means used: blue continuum 15.8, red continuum 17.8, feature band 15.4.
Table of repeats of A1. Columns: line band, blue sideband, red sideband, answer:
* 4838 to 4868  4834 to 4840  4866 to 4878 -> 0.05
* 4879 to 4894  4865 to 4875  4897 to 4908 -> -0.08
